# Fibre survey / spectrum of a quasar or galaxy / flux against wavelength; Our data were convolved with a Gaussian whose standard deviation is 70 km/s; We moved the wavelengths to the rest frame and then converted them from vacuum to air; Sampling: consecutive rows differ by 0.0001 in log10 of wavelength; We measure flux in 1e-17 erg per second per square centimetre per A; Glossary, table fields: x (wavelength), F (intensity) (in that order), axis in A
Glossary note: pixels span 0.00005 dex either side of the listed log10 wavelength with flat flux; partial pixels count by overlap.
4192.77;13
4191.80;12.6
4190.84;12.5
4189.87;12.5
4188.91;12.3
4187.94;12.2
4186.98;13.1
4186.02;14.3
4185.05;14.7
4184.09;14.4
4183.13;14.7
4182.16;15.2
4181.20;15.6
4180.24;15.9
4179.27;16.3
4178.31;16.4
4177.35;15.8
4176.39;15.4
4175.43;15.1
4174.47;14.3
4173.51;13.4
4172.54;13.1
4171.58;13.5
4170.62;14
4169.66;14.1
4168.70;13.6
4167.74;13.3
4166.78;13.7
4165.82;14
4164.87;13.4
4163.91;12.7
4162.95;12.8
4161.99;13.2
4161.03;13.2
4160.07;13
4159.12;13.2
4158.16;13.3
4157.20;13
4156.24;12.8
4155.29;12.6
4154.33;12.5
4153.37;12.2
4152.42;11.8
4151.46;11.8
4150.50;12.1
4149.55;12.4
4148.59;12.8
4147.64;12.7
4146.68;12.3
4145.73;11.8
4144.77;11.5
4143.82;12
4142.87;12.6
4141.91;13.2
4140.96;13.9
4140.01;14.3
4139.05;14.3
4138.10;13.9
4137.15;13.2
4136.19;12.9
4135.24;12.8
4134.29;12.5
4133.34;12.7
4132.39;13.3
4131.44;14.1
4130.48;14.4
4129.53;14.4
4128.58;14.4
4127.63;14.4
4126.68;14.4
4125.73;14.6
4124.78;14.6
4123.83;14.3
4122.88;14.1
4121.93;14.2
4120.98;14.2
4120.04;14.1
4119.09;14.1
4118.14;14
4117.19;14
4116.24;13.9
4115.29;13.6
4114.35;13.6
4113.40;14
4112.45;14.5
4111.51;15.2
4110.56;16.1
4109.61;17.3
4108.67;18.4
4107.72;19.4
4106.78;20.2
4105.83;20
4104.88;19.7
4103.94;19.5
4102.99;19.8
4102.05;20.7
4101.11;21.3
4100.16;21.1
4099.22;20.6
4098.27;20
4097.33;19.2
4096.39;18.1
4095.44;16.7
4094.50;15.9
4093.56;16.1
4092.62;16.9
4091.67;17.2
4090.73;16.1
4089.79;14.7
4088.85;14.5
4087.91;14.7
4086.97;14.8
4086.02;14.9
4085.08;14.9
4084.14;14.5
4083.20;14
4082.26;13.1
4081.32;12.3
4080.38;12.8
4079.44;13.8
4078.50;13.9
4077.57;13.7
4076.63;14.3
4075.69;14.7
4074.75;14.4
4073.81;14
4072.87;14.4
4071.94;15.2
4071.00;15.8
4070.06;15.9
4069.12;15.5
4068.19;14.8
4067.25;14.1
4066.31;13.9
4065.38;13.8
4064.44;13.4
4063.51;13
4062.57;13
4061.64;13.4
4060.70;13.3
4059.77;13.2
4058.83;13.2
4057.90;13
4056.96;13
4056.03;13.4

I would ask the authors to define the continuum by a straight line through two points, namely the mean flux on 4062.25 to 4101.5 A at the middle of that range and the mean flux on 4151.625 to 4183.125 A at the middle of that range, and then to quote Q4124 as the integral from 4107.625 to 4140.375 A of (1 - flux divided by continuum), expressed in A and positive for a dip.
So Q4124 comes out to 0.6 A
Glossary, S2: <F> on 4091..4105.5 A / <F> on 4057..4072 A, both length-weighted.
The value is 1.35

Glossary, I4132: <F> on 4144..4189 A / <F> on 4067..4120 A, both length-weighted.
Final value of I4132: 0.8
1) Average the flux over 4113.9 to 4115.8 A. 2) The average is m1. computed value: 13.6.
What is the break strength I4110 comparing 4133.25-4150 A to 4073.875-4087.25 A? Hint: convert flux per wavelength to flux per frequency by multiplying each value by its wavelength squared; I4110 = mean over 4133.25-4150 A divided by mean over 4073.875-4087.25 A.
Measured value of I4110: 0.95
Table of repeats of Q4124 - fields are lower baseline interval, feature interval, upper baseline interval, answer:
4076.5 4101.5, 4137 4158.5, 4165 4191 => 3.0 A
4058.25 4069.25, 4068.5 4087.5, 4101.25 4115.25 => 0.7 A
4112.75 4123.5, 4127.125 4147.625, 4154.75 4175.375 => 0.7 A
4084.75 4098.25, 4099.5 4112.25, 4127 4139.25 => -3.1 A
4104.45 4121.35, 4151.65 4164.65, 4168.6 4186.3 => 2.0 A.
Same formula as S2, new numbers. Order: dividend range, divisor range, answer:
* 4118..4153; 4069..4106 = 0.82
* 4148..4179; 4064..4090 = 0.94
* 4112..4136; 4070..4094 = 0.95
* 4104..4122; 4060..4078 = 1.12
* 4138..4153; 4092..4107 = 0.67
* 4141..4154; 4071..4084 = 0.88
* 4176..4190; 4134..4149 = 1.13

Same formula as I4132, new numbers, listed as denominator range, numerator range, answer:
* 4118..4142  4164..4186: 1.04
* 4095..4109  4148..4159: 0.64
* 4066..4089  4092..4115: 1.26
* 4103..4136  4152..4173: 0.87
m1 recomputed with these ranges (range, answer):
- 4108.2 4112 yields 16.8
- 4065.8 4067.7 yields 14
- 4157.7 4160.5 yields 13.2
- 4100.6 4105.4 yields 20.2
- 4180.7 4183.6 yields 15.2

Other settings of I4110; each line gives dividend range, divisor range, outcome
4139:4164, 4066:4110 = 0.80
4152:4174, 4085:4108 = 0.76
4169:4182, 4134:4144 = 1.14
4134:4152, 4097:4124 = 0.77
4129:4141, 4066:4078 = 0.95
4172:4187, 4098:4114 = 0.83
